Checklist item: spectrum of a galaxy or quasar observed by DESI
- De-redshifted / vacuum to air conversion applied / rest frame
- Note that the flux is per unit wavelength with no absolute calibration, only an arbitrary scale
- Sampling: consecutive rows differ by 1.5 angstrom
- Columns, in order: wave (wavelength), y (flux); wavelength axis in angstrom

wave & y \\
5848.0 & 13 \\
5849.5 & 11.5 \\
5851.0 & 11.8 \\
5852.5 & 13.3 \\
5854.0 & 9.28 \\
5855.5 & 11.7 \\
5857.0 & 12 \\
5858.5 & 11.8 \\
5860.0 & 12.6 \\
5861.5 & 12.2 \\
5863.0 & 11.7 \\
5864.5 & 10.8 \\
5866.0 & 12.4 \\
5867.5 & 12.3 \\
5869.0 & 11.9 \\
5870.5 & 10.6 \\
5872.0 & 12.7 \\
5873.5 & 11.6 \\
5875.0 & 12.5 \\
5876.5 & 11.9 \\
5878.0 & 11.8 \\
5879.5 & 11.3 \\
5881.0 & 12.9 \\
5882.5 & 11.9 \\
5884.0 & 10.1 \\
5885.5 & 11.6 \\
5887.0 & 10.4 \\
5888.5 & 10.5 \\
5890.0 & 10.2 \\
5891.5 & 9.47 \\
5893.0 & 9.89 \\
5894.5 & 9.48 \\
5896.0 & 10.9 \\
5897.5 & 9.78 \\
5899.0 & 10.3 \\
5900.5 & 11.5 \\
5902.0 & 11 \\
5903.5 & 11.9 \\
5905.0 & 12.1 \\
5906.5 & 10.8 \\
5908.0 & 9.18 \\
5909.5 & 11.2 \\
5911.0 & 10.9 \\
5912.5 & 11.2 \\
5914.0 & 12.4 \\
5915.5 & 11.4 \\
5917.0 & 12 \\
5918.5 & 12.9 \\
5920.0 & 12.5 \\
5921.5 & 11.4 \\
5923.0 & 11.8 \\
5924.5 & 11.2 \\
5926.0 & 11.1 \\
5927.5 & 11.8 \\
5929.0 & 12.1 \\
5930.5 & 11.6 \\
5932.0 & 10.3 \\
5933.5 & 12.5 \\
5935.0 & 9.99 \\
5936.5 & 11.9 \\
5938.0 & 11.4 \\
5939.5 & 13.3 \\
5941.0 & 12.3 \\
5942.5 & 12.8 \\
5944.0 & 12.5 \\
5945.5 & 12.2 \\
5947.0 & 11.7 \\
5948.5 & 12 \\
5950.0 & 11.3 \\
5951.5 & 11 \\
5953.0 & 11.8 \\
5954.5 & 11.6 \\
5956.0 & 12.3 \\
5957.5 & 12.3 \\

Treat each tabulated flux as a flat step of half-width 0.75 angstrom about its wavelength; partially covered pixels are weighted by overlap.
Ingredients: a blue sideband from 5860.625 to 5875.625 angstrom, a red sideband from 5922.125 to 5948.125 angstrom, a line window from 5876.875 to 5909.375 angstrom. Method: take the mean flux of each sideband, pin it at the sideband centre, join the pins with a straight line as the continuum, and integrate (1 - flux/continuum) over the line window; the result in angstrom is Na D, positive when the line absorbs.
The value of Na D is 2.8 angstrom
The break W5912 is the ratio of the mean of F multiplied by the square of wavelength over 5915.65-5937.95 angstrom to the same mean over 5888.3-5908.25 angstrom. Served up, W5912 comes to 1.12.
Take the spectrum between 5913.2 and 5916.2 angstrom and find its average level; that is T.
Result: 11.9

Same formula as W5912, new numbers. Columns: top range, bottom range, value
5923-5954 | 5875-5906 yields 1.09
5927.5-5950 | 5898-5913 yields 1.09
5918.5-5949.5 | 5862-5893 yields 1.06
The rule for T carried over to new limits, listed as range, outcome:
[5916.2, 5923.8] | 12.1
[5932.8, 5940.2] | 11.8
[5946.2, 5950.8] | 11.7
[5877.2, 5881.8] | 12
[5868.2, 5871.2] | 11.3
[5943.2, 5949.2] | 12.1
